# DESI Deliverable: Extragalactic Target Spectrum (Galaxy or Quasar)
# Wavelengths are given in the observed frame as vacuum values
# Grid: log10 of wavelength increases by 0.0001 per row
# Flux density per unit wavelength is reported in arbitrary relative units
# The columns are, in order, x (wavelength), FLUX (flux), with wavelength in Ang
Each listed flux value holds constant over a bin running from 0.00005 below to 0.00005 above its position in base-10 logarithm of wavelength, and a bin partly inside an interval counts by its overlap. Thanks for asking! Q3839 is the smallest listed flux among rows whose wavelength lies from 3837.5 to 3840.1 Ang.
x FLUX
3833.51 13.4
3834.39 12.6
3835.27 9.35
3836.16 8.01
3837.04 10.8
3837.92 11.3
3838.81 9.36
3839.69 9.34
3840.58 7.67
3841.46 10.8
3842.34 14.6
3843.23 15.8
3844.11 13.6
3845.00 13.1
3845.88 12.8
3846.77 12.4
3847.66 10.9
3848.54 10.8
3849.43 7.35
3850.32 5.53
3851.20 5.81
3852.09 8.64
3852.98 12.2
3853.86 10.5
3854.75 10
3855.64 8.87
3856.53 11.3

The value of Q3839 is 9.34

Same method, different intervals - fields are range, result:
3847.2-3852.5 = 5.53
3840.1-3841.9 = 7.67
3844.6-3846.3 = 12.8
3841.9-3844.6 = 13.6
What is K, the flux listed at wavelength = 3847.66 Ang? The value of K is 10.9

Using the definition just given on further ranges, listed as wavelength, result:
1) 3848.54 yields 10.8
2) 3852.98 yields 12.2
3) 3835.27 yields 9.35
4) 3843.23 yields 15.8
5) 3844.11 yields 13.6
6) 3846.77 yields 12.4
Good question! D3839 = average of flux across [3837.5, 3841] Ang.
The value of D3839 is 9.4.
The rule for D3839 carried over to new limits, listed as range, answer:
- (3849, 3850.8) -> 6.43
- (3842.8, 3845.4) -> 14.2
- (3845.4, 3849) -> 11.7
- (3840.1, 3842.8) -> 11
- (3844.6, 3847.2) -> 12.8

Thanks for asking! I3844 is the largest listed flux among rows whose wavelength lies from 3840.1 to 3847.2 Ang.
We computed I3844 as 15.8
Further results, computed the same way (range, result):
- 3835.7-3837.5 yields 10.8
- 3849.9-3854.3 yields 12.2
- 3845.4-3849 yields 12.8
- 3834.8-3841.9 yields 11.3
